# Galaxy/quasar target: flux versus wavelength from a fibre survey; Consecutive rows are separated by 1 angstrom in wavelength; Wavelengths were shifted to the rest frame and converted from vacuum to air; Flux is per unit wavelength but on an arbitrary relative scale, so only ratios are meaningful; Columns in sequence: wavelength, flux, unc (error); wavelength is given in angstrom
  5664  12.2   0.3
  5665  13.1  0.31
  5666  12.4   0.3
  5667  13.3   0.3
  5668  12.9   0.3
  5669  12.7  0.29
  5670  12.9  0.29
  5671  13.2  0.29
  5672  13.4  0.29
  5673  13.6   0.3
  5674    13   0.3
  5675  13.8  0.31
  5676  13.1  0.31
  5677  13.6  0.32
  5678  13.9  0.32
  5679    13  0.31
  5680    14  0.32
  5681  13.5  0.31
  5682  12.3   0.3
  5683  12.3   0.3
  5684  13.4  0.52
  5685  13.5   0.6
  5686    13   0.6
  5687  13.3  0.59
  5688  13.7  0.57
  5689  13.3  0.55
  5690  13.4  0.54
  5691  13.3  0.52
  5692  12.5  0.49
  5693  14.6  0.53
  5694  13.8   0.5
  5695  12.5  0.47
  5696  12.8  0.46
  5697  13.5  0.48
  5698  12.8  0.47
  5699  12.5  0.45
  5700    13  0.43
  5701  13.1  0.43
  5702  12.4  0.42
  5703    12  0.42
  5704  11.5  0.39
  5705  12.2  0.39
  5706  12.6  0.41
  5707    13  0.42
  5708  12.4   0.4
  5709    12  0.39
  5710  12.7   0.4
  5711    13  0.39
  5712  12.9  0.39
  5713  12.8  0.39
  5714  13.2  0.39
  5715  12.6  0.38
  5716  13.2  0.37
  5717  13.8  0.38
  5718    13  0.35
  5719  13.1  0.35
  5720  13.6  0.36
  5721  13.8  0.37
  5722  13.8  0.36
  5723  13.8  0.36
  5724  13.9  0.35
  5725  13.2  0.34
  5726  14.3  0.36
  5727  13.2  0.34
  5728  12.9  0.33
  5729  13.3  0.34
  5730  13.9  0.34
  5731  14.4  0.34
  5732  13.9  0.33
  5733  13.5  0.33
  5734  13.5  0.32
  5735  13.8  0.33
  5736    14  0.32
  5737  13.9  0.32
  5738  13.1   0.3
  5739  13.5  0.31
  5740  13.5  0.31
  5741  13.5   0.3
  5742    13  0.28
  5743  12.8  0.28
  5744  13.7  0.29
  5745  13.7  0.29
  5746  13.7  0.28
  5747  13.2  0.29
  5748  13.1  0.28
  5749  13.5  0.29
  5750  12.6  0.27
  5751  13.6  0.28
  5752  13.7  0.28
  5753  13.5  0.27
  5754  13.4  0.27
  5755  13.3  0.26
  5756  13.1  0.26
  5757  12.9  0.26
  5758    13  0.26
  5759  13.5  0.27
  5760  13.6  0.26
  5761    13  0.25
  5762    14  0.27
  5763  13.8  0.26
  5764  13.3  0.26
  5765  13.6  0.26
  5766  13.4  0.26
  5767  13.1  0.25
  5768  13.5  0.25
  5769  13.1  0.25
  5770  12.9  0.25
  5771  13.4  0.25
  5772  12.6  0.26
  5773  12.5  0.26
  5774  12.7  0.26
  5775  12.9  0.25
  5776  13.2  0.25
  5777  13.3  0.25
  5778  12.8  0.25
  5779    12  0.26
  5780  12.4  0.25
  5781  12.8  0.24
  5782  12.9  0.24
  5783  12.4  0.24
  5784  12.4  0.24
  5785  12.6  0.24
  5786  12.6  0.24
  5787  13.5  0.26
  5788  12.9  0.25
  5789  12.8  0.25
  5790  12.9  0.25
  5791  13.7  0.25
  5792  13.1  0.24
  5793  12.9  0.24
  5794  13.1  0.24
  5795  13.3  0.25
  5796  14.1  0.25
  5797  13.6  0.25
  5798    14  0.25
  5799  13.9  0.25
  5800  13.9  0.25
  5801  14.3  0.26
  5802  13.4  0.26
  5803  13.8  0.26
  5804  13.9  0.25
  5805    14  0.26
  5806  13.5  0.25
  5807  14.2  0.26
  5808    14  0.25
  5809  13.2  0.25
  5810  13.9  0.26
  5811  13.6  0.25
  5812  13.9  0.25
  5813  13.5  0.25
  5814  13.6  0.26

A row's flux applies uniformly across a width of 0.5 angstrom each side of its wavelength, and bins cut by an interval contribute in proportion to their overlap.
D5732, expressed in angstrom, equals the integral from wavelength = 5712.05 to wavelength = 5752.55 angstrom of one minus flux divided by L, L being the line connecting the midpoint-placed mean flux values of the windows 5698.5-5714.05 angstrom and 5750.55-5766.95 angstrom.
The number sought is -1.5 angstrom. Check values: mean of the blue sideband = 12.6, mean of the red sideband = 13.4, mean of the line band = 13.5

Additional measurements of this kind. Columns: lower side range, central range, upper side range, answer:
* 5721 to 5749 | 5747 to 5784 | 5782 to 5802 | 0.79 angstrom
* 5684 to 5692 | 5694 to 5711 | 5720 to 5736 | 1.05 angstrom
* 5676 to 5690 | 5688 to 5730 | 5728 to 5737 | 1.41 angstrom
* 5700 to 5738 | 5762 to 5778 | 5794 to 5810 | 0.46 angstrom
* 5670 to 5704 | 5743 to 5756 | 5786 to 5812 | 0.00 angstrom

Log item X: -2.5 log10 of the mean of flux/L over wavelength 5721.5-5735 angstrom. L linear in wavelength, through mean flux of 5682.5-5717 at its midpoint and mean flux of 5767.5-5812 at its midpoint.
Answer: -0.05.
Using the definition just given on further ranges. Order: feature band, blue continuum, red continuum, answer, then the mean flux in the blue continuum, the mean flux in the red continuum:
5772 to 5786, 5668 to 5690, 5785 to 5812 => 0.067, 13.3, 13.5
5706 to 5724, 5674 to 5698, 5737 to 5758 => 0.016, 13.3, 13.3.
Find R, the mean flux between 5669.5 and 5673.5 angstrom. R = 13.3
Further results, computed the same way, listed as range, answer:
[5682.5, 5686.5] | 13.1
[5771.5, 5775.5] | 12.7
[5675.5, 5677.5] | 13.3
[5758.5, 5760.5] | 13.6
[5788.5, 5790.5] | 12.9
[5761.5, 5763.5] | 13.9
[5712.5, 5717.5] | 13.1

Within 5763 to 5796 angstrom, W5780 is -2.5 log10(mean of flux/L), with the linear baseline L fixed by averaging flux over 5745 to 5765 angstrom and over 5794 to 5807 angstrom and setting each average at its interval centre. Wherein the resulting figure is 0.05 mag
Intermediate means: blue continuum 13.4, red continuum 13.8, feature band 13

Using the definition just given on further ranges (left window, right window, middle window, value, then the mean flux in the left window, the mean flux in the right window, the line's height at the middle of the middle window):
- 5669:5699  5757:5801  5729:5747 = -0.032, 13.3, 13.1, 13.2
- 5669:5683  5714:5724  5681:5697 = 0.010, 13.3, 13.4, 13.3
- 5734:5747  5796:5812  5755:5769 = 0.021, 13.5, 13.8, 13.6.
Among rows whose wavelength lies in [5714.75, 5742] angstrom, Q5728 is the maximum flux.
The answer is 14.4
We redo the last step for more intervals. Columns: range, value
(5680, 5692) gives 14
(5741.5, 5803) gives 14.3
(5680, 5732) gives 14.6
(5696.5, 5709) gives 13.5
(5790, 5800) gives 14.1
